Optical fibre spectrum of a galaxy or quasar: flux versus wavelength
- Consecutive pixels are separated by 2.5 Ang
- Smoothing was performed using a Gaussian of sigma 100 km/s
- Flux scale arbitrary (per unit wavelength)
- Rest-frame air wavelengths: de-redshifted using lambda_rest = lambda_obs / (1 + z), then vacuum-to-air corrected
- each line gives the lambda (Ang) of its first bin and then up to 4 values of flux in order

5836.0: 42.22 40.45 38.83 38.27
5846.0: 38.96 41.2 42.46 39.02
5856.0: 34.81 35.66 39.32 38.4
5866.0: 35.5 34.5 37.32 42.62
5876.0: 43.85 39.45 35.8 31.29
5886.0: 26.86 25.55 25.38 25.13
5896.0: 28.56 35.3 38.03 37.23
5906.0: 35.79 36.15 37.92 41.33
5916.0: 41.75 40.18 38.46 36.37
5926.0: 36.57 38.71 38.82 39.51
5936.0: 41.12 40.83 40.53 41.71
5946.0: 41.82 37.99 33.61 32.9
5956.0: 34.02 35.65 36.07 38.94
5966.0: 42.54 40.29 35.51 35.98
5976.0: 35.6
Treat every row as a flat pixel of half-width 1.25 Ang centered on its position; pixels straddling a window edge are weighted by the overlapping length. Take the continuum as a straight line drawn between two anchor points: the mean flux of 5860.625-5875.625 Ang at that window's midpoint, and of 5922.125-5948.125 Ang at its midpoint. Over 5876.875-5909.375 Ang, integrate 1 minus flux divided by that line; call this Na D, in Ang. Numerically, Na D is 5.3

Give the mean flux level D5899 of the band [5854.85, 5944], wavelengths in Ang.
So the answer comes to 36.5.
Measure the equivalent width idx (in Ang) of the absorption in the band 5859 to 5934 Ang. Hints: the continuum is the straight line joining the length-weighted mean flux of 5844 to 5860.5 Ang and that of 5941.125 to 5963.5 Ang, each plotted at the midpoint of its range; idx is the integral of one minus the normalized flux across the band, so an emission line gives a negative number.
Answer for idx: 3.82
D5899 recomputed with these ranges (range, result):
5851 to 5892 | 35.6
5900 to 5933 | 38.3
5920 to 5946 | 39.4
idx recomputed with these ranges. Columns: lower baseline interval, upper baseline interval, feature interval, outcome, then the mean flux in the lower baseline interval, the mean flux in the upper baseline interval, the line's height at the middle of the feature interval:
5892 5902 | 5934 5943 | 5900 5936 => -2.4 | 31.4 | 40.8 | 36.2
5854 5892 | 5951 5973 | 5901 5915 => -0.8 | 35.2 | 36.8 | 35.8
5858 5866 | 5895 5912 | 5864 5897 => 3.1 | 37.6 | 35.6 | 36.7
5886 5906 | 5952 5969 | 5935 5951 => -2.2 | 30.8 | 37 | 35.3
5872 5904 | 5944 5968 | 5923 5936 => -0.9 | 33.4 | 37.3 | 35.8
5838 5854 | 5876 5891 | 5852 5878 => -1.7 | 39.9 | 32.3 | 36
